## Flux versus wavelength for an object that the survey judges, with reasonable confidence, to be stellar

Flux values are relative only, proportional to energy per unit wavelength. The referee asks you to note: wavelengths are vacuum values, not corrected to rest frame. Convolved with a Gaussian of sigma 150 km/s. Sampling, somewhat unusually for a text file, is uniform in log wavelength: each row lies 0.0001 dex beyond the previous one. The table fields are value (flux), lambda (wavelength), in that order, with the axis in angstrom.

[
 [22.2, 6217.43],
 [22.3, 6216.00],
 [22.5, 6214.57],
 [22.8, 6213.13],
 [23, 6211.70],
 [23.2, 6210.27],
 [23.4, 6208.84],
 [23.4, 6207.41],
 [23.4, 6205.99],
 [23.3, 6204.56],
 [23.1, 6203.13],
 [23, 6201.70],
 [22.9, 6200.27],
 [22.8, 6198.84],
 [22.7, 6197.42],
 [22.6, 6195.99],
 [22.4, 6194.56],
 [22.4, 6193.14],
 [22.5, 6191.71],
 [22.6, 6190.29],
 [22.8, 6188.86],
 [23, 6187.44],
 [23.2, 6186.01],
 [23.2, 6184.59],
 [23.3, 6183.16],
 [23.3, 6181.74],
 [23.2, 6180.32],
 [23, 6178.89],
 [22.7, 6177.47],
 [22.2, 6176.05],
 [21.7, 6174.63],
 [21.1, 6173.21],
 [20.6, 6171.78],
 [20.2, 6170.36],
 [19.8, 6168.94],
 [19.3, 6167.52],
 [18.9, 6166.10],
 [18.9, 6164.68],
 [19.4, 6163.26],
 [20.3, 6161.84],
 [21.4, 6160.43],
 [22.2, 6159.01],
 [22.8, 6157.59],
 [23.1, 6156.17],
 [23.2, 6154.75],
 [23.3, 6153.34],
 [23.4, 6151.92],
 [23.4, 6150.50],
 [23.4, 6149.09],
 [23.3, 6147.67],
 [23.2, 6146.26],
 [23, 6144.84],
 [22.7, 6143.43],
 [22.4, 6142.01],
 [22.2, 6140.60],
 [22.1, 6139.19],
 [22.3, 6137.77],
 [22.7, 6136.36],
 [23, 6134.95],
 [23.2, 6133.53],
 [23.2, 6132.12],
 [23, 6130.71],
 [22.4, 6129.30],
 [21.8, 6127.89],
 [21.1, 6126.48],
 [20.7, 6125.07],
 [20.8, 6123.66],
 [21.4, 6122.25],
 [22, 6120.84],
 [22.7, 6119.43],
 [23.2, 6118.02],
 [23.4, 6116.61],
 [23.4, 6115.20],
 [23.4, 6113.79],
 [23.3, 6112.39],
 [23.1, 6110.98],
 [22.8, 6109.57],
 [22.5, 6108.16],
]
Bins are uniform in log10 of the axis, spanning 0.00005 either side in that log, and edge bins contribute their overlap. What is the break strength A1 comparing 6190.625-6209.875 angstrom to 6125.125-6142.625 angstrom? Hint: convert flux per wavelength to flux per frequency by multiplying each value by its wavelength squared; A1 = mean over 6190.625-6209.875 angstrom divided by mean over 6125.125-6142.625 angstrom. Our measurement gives 1.05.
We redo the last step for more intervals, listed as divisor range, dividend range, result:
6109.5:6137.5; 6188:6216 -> 1.04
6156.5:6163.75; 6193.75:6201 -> 1.07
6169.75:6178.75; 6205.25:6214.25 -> 1.09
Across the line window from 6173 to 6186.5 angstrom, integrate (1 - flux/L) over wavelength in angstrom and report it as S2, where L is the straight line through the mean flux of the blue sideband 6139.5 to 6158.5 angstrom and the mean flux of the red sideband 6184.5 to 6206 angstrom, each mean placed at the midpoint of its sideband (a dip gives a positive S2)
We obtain 0.1 angstrom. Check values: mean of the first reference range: 23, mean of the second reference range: 22.8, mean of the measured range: 22.8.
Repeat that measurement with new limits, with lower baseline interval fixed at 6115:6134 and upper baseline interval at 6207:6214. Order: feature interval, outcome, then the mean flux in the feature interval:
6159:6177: 1.8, 20.4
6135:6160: -0.4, 22.9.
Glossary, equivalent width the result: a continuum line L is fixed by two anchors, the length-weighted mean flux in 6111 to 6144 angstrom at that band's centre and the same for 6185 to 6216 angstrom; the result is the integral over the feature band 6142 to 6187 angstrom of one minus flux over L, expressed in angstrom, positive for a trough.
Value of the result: 1.3 angstrom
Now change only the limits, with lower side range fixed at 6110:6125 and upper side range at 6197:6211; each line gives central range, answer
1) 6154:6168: 1.1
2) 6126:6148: 0.1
